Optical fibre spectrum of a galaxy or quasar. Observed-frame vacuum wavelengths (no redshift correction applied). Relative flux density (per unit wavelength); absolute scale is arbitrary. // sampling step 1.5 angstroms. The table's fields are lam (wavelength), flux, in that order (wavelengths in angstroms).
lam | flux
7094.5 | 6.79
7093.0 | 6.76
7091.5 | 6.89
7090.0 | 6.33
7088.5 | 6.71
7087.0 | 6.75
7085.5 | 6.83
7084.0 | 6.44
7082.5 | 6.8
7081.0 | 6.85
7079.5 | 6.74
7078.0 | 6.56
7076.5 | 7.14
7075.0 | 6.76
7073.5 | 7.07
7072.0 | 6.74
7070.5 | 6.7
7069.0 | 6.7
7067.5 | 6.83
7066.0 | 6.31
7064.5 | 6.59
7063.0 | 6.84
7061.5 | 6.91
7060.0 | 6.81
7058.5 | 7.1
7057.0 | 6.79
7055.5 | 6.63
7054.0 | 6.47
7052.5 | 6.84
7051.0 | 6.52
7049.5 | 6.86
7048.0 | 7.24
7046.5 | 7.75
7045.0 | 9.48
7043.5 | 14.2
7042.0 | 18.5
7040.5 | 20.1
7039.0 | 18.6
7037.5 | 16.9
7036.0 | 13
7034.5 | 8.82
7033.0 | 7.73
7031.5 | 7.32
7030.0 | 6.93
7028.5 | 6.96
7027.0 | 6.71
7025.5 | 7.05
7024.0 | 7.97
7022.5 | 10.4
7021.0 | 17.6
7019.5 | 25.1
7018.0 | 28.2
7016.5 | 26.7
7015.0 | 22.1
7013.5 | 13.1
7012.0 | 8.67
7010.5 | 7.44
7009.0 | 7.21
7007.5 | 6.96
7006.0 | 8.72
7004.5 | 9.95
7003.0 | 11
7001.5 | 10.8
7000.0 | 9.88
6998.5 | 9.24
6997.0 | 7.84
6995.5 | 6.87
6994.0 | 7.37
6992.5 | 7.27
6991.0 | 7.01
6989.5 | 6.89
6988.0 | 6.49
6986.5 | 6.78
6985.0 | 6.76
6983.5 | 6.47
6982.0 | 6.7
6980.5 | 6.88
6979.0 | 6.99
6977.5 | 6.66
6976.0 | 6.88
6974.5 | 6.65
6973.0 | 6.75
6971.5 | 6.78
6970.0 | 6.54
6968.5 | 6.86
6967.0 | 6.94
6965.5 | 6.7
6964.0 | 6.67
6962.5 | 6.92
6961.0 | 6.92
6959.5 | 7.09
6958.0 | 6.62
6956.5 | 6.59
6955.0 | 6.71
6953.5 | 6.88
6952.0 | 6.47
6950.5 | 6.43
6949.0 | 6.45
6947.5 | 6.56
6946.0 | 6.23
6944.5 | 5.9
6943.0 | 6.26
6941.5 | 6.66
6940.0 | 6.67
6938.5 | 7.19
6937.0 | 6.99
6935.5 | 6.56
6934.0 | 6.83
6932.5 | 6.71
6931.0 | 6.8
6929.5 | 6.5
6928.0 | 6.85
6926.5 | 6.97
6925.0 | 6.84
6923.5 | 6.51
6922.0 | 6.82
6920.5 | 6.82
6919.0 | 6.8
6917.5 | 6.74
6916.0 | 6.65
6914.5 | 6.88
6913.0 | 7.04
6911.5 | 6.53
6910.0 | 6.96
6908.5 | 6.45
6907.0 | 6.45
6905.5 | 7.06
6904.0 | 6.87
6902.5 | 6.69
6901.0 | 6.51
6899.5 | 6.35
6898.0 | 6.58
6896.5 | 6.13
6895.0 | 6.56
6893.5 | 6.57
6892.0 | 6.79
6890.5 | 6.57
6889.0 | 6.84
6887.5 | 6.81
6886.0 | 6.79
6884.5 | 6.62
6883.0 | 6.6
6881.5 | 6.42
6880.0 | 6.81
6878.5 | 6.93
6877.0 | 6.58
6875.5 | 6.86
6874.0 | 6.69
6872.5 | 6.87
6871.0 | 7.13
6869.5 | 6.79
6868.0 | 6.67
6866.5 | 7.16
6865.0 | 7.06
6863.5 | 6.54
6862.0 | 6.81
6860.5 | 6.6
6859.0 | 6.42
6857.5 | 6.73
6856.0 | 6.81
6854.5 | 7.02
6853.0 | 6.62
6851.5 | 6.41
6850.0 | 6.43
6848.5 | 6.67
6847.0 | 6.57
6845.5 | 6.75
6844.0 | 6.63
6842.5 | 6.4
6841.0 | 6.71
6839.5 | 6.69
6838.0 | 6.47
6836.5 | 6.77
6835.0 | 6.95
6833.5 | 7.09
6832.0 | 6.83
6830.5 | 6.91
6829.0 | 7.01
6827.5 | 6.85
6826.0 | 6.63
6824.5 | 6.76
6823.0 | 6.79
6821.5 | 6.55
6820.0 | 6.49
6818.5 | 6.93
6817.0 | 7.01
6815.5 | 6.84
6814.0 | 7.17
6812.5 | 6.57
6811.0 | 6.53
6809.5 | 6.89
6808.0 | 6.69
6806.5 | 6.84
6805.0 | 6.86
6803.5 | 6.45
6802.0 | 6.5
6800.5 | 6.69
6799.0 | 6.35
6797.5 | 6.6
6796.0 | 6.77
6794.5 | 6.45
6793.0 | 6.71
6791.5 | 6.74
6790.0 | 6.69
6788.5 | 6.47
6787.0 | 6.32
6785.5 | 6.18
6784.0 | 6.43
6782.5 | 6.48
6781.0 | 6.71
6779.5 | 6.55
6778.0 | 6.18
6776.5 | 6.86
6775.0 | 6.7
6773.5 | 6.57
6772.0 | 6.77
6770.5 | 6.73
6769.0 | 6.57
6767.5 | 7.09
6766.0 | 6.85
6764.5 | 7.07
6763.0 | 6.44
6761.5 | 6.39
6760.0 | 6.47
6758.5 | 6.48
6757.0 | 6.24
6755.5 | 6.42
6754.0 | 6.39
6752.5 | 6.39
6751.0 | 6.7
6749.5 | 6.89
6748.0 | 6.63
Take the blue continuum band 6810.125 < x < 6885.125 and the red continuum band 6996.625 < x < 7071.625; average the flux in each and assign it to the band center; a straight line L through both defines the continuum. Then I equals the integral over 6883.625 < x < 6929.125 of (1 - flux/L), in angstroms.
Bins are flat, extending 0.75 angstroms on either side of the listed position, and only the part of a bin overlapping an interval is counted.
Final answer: 7.1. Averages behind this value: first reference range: 6.74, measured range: 6.7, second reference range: 10.5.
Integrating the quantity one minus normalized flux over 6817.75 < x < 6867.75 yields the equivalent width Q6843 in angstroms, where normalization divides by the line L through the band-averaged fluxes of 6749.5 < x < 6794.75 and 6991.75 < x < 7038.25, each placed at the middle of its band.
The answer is 7.7 angstroms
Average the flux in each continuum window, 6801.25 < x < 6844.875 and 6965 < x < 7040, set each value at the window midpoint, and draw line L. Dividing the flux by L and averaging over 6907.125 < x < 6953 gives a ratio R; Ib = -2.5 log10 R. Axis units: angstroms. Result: 0.28 mag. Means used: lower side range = 6.75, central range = 6.67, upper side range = 9.89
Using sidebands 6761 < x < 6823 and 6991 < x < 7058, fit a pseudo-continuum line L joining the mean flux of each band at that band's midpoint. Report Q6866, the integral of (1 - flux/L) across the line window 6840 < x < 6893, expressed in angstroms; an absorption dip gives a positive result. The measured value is 8.8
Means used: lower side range 6.65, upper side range 11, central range 6.72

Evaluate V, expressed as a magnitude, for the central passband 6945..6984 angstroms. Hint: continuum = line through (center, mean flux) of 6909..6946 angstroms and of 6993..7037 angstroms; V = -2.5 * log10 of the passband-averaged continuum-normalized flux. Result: 0.27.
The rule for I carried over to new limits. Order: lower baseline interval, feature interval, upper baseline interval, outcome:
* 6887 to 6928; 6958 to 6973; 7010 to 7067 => 3.23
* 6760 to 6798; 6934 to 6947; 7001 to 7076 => 3.47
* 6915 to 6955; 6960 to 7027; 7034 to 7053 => 1.74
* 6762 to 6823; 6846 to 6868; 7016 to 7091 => 2.01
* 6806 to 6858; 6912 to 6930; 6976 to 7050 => 3.88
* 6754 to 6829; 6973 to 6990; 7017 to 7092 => 3.63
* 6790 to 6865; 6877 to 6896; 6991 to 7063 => 2.93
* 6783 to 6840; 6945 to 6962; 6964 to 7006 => 1.66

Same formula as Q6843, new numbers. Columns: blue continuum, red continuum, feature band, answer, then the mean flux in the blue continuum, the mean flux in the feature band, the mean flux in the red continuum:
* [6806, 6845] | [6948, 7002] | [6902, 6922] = 0.5 angstroms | 6.77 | 6.77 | 7.06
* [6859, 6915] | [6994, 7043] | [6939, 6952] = 3.9 angstroms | 6.71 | 6.41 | 12.3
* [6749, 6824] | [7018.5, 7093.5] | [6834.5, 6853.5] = 1.3 angstroms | 6.63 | 6.62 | 8.88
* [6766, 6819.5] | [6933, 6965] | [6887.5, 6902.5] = 0.2 angstroms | 6.66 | 6.56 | 6.65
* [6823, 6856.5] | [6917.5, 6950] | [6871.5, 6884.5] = 0.0 angstroms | 6.73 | 6.72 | 6.66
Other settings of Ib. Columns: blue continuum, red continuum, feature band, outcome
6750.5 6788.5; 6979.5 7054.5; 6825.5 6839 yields 0.11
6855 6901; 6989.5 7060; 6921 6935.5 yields 0.20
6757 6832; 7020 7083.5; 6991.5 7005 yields -0.06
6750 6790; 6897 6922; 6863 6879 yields -0.03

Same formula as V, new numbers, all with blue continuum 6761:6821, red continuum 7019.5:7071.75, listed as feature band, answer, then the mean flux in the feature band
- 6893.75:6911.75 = 0.19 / 6.6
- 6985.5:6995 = 0.26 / 6.96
